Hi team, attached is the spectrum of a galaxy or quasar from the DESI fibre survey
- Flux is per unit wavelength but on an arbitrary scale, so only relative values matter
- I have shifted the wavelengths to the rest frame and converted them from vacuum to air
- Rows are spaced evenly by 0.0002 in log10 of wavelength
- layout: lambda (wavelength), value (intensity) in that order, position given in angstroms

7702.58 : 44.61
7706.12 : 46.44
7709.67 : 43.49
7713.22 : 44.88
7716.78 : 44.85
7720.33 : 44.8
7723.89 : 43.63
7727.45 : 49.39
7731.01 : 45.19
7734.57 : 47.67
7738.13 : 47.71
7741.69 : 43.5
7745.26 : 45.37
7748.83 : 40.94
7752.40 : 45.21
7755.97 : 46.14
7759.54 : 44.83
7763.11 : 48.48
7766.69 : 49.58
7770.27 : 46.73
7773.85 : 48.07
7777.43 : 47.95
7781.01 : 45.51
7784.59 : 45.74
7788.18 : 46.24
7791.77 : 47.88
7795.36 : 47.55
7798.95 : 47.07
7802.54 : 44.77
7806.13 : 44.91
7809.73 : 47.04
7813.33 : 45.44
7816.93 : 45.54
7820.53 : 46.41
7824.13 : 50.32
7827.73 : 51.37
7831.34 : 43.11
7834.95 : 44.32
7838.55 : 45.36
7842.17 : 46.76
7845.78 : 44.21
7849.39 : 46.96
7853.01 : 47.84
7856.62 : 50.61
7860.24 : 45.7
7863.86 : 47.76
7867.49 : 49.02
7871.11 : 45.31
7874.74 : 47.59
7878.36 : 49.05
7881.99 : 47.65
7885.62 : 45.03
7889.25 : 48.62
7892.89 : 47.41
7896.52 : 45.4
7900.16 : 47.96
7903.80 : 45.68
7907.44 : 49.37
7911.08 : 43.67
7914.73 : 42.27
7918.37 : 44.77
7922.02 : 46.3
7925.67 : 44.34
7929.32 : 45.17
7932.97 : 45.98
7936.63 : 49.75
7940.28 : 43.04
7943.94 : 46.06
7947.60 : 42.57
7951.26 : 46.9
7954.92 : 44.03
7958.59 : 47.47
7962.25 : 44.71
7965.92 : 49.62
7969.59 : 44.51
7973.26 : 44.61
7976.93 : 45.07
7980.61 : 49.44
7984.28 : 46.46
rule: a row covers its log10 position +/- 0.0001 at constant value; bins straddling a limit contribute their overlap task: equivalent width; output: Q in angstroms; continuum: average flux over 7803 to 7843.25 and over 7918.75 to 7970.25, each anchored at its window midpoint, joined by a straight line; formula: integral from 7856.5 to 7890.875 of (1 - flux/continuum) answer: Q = -1.03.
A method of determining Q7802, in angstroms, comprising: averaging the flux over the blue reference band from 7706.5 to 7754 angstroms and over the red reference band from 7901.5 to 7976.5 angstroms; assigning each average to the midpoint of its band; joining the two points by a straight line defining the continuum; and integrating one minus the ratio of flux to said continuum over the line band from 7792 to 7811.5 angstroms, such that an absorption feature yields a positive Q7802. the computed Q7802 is -0.5 angstroms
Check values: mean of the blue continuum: 45.2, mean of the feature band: 46.4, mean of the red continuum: 45.5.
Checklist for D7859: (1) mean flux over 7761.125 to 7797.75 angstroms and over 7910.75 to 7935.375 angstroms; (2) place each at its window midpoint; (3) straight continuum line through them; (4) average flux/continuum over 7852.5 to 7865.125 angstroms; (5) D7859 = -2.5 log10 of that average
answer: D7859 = -0.05 mag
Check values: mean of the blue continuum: 47.3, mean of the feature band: 48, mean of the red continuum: 44.8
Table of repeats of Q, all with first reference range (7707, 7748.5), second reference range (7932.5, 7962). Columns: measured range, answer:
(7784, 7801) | -0.6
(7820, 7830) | -0.9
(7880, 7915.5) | -0.7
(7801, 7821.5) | -0.1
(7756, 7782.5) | -1.1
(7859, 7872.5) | -0.4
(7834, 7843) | 0.0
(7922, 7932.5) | 0.1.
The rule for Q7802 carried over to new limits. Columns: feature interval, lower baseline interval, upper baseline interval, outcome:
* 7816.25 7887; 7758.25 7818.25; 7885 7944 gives -1.1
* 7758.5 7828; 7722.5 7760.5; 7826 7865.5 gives -1.4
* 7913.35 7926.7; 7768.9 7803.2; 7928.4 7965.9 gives 0.4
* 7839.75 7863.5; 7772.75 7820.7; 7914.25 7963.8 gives -0.5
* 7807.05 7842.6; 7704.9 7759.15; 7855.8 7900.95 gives 0.1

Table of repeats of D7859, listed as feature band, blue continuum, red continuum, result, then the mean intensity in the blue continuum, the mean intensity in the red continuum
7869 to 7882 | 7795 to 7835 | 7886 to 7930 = -0.03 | 46.5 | 45.9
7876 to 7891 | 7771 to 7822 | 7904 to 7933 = -0.05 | 46.4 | 45.2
